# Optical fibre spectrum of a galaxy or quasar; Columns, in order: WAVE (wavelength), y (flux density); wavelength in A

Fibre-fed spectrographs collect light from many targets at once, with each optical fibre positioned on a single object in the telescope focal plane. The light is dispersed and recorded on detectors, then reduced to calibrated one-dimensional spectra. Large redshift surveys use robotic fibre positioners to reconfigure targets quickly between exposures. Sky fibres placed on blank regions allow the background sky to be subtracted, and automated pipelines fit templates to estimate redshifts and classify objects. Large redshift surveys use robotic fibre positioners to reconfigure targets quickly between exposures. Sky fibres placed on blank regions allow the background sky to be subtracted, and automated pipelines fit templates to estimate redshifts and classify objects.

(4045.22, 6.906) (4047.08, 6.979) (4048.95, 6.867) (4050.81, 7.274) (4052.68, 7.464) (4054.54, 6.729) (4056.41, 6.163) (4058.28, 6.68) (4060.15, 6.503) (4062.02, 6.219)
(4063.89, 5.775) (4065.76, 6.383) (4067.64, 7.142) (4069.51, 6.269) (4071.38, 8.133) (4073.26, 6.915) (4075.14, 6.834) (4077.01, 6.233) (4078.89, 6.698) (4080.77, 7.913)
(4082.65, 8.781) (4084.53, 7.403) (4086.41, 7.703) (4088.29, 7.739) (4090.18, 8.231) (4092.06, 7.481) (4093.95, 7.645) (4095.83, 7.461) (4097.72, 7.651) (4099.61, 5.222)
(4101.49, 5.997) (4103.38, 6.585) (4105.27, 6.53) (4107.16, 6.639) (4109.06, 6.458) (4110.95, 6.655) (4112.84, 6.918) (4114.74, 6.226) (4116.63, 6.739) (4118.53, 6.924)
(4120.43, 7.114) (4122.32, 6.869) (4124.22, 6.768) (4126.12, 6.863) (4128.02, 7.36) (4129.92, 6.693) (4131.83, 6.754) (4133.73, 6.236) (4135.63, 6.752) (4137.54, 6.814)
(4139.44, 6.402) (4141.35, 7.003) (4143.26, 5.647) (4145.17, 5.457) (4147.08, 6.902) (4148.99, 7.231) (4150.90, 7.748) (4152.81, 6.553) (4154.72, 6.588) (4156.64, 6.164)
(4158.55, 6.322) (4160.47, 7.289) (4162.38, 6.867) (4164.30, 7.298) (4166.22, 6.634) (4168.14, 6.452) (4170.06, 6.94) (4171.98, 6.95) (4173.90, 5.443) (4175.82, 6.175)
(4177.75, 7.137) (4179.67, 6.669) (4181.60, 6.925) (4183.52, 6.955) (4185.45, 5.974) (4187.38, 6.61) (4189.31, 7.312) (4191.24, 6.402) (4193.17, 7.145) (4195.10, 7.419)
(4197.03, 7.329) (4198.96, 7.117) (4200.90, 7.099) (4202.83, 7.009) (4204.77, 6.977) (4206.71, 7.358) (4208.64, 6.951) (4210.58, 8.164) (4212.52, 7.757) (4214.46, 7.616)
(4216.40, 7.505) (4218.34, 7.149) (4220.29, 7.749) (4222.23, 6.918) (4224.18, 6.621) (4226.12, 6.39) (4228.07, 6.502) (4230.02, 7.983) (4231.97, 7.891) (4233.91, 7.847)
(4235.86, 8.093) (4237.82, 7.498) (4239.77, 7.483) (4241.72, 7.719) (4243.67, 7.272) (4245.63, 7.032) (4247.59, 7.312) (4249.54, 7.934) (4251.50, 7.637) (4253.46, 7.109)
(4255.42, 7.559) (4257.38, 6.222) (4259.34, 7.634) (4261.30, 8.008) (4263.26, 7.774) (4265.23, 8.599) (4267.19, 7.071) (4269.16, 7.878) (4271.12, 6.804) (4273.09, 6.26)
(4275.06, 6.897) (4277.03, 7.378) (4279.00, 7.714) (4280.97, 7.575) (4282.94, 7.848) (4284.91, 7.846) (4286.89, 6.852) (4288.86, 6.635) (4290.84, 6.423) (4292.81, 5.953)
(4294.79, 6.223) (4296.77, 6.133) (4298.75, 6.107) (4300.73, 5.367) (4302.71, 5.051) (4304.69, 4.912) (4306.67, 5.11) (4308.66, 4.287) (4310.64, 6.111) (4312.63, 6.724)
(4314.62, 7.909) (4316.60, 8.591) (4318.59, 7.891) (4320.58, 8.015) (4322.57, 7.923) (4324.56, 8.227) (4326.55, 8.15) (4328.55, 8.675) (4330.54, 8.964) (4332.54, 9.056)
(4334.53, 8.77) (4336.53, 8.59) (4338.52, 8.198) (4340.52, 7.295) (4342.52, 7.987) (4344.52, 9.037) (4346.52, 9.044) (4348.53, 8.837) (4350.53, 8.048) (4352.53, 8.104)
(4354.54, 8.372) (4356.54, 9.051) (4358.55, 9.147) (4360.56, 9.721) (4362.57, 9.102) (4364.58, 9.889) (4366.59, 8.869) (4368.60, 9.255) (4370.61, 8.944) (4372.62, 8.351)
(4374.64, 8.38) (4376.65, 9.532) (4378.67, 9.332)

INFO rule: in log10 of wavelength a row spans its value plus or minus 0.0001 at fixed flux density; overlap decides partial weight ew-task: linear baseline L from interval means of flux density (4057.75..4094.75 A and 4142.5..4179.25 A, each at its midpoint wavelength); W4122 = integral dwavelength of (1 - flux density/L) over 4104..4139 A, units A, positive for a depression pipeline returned 0.7 A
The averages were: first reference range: 7.14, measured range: 6.73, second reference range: 6.63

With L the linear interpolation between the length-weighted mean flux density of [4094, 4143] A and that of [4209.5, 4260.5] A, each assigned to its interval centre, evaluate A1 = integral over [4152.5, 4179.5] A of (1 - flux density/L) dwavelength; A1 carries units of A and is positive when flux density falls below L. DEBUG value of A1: 1.4 A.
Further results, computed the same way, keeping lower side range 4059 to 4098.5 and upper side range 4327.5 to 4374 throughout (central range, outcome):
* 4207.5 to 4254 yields 3.7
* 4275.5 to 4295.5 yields 3.2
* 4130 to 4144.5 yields 2.0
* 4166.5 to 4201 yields 4.5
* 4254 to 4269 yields 1.2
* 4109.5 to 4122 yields 1.1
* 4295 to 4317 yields 6.6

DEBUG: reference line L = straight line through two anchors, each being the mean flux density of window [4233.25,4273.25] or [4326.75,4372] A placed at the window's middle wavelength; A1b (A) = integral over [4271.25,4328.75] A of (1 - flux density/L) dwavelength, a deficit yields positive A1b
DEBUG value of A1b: 9.0 A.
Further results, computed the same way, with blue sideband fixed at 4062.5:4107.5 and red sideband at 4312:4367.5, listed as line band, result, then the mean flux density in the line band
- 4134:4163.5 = 3.1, 6.64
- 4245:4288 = 3.7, 7.41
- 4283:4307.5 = 6.3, 6.12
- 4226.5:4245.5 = 1.0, 7.52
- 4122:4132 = 0.5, 6.89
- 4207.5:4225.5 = 1.0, 7.36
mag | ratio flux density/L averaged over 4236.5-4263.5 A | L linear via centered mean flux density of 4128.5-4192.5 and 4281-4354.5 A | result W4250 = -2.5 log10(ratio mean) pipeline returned -0.06 mag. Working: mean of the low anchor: 6.65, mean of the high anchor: 7.38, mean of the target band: 7.44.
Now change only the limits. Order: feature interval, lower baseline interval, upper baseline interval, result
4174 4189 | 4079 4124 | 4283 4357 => 0.09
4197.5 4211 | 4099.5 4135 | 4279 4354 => -0.04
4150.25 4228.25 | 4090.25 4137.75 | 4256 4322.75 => -0.02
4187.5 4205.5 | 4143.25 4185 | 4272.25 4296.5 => -0.05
